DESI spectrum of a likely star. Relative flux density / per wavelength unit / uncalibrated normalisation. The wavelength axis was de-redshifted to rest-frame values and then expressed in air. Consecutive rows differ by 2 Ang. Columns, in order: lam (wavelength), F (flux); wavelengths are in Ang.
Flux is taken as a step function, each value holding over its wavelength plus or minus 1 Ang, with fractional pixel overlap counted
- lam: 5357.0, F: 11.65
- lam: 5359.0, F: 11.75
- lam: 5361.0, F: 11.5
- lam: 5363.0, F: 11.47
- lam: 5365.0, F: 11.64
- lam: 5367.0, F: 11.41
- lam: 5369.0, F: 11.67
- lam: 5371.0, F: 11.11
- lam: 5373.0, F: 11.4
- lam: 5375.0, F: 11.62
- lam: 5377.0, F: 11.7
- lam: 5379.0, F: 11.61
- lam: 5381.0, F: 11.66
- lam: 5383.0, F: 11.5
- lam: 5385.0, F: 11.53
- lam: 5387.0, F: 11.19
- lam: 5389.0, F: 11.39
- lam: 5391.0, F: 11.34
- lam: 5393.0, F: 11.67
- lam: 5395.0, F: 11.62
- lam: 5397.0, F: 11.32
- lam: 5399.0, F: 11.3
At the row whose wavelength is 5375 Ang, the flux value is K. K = 11.62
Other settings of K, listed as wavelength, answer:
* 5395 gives 11.62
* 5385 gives 11.53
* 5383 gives 11.5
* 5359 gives 11.75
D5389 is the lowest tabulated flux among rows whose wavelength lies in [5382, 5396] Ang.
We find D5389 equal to 11.19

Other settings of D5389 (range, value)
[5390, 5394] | 11.34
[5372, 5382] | 11.4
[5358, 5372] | 11.11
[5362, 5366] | 11.47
